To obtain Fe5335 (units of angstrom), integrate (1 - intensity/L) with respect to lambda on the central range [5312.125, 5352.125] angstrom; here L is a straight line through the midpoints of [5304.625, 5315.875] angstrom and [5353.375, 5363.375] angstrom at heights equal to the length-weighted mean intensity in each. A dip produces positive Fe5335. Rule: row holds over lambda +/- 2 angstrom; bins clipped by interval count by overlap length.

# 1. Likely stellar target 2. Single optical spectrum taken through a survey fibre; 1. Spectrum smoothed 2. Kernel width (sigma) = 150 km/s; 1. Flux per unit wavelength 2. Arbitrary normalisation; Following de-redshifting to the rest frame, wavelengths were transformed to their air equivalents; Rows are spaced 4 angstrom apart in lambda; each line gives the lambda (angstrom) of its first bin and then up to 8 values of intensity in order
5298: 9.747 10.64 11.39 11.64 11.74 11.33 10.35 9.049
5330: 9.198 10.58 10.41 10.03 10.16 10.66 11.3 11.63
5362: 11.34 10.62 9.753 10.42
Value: 4.1 angstrom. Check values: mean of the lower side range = 11.6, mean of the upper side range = 11.4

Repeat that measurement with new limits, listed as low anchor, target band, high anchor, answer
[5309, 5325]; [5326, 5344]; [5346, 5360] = 1.8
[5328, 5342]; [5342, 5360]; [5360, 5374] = -0.9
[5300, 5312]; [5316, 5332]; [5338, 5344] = 1.1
